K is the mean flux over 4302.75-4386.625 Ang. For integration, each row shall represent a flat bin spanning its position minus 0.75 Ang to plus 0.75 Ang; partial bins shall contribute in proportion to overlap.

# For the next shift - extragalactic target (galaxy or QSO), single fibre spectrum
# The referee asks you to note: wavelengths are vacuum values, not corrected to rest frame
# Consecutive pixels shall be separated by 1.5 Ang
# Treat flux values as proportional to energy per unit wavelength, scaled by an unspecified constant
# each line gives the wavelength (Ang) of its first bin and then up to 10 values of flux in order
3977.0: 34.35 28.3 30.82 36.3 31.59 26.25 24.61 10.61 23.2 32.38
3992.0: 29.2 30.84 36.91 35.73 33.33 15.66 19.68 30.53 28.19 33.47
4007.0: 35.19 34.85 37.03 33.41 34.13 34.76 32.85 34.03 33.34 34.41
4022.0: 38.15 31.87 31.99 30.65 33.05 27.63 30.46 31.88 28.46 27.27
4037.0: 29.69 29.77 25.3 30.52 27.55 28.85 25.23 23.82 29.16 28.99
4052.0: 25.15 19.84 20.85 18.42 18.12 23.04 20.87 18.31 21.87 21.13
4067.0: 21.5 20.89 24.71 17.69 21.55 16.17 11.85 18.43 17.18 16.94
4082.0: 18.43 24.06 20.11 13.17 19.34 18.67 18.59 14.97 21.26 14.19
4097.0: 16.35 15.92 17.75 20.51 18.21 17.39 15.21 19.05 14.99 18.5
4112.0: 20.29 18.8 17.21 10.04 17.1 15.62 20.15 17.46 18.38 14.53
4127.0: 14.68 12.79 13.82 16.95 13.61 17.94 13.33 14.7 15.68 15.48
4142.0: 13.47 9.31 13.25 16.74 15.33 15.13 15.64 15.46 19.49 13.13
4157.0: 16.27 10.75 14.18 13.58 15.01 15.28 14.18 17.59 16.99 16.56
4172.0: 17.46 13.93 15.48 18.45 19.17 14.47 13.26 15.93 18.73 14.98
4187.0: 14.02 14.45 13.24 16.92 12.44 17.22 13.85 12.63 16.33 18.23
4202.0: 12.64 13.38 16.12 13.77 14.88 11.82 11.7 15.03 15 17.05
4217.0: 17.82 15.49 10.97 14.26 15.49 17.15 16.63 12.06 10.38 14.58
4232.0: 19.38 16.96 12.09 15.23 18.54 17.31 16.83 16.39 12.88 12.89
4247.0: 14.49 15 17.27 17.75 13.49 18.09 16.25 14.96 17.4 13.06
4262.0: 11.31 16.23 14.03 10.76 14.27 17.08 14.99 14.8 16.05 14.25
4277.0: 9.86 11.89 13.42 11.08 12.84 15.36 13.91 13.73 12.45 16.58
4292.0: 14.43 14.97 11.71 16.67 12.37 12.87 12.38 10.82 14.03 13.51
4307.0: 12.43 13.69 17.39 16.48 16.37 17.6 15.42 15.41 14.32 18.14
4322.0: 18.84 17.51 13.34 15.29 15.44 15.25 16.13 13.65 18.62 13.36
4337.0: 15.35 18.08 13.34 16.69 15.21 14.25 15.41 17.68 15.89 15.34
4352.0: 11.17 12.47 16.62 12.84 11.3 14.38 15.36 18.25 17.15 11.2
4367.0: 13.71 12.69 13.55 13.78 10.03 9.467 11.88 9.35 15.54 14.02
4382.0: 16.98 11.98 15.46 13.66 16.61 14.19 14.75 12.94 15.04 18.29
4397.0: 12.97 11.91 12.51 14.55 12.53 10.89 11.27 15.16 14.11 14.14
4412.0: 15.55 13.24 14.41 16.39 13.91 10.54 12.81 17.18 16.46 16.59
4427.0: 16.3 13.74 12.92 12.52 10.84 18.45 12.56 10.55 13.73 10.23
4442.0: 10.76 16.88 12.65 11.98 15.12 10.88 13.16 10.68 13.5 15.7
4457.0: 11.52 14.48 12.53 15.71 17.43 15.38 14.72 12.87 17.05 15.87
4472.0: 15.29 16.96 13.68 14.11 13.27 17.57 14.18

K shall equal 14.7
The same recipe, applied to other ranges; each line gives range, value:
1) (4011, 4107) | 23.8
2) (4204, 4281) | 14.8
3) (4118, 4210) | 15.2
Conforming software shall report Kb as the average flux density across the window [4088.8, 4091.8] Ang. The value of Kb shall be 18.6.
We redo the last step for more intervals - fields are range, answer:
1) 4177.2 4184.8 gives 16.3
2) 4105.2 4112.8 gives 17.6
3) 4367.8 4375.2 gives 11.9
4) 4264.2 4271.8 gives 14.2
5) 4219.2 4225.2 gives 14.5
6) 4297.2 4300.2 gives 12.7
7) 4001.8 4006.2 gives 30.7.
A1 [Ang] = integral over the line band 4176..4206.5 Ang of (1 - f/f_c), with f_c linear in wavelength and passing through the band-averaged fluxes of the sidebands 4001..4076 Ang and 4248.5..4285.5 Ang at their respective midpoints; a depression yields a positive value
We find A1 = 5.7 Ang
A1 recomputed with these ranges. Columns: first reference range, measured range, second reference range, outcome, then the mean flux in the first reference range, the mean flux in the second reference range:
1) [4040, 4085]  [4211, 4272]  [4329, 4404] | 7.80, 21.8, 14.3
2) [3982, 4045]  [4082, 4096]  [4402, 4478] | 4.62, 30.3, 13.9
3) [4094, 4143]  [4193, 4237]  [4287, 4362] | 2.54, 16.3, 14.9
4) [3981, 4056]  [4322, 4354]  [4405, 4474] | 4.37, 29.5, 14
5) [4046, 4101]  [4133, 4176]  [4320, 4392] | 7.62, 19.8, 14.6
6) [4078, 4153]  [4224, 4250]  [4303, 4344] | 1.10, 16.5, 15.6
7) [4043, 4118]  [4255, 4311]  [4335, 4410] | 6.39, 19.5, 14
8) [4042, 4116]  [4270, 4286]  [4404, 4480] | 2.98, 19.8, 14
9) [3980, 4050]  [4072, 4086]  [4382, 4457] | 4.73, 30.1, 13.7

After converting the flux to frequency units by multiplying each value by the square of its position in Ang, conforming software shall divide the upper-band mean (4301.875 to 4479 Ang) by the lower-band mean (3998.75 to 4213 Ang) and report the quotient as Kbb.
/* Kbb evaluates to 0.8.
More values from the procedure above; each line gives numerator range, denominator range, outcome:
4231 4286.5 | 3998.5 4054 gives 0.55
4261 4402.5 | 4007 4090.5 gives 0.64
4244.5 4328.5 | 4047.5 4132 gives 0.86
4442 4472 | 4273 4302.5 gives 1.13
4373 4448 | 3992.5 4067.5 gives 0.57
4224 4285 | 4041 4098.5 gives 0.78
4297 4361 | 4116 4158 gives 1.08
